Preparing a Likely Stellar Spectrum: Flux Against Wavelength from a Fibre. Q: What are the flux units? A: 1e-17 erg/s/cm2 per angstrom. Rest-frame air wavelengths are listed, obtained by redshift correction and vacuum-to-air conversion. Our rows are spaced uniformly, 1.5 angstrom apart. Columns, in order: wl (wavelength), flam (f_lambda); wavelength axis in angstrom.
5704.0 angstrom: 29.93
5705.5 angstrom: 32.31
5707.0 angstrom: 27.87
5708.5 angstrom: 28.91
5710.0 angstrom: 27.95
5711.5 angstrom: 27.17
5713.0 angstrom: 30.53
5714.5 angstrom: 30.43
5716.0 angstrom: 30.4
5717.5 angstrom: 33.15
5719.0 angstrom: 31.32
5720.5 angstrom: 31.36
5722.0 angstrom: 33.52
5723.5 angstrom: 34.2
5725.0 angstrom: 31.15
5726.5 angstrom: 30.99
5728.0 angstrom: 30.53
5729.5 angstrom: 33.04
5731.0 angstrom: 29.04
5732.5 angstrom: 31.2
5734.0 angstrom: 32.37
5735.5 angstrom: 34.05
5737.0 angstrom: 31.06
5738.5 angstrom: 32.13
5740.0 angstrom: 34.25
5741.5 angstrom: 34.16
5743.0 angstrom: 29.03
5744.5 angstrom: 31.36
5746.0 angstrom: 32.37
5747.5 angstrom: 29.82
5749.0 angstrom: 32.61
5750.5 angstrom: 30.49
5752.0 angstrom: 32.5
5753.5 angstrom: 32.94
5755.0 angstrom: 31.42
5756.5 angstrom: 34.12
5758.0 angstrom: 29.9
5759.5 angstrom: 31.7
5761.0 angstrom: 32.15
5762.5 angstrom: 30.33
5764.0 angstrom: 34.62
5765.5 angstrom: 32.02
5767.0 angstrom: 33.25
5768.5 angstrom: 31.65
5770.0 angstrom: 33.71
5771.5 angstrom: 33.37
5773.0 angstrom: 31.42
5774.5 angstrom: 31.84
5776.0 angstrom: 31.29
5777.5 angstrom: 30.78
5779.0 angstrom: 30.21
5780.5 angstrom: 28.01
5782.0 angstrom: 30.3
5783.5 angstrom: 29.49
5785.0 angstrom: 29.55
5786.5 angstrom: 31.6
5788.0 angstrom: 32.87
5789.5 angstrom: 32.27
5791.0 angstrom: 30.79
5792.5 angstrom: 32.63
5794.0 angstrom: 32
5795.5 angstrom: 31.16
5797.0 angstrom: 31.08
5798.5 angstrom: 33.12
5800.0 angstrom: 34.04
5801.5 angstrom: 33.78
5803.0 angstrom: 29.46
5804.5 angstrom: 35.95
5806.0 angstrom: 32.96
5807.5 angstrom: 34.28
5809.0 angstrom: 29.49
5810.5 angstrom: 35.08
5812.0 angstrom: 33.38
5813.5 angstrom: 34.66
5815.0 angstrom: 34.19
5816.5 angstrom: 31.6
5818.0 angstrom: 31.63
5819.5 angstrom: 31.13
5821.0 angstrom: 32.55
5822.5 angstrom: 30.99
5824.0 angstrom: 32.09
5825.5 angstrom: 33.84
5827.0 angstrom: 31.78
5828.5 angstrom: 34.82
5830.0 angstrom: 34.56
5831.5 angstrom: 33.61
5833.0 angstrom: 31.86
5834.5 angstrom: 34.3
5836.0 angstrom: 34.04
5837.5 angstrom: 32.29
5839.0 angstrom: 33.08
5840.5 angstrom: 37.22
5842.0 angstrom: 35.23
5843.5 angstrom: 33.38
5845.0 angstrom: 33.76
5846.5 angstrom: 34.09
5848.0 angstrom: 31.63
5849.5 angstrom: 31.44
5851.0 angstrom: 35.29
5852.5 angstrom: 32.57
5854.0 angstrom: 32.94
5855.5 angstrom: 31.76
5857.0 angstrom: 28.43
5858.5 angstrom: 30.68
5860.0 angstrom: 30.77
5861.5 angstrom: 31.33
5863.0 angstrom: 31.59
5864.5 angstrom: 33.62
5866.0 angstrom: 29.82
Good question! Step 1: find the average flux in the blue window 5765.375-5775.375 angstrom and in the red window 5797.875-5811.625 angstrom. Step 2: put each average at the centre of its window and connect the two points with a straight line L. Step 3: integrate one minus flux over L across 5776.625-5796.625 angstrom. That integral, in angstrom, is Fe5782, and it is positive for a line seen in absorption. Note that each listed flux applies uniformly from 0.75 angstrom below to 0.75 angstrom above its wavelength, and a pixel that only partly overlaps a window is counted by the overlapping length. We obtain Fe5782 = 1.2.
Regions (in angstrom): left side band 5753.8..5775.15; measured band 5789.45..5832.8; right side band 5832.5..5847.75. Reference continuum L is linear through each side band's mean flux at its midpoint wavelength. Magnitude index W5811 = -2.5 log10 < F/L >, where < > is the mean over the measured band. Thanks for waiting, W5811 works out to 0.02 mag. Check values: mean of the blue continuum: 32.3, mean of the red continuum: 33.9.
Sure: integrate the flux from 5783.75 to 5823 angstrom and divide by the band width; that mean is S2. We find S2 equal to 32.4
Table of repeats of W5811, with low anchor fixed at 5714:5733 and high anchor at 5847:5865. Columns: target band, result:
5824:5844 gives -0.07 mag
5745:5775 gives -0.02 mag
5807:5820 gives -0.04 mag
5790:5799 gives 0.00 mag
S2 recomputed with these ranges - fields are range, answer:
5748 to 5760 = 31.9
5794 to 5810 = 32.5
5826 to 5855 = 33.6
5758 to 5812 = 31.9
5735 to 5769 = 32.1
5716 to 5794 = 31.8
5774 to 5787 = 30.3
